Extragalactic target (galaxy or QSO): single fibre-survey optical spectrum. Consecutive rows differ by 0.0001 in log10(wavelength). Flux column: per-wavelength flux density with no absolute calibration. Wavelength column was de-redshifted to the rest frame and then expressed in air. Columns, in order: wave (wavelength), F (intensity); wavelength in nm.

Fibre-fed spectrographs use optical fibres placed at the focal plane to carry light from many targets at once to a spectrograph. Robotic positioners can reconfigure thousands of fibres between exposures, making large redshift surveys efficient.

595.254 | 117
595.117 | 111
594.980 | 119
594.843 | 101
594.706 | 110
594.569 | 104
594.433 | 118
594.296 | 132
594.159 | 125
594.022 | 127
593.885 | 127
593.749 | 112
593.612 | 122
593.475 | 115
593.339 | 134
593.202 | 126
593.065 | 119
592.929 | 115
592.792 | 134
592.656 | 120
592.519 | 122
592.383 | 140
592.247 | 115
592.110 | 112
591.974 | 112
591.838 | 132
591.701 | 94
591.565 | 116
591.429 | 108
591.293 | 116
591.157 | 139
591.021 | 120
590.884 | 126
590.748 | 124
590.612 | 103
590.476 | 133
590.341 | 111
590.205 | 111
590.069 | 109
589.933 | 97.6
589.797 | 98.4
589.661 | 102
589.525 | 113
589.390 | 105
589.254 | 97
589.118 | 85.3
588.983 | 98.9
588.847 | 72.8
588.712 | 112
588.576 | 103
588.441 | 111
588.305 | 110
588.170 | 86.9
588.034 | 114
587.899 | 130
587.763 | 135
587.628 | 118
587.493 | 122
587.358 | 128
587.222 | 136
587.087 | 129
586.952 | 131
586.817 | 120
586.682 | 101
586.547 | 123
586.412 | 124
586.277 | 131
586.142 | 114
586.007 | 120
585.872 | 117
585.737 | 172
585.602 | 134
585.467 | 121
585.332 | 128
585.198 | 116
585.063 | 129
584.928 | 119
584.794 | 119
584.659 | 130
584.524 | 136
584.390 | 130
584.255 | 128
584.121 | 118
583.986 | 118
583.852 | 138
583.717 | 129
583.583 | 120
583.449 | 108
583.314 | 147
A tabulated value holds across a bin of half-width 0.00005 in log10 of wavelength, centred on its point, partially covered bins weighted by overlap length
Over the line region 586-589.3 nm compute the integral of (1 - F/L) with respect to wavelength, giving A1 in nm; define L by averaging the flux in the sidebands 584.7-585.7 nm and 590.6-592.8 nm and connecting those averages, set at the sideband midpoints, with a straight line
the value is 0.25 nm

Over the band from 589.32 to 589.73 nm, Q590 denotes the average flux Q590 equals 107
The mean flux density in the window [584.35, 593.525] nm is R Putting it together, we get 118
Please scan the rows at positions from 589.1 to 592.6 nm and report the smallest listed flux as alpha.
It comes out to 85.3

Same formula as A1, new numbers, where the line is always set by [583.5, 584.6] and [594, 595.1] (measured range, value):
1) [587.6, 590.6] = 0.37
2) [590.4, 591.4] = -0.02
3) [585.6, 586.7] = -0.02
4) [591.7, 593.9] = -0.06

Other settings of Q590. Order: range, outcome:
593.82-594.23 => 126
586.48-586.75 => 112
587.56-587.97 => 128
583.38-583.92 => 124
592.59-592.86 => 127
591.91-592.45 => 120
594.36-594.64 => 112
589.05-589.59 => 100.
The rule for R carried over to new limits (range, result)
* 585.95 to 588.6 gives 120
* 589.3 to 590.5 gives 108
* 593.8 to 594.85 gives 119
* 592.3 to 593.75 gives 124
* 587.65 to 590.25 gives 105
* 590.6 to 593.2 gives 120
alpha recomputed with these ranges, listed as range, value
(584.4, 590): 72.8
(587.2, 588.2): 86.9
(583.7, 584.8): 118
